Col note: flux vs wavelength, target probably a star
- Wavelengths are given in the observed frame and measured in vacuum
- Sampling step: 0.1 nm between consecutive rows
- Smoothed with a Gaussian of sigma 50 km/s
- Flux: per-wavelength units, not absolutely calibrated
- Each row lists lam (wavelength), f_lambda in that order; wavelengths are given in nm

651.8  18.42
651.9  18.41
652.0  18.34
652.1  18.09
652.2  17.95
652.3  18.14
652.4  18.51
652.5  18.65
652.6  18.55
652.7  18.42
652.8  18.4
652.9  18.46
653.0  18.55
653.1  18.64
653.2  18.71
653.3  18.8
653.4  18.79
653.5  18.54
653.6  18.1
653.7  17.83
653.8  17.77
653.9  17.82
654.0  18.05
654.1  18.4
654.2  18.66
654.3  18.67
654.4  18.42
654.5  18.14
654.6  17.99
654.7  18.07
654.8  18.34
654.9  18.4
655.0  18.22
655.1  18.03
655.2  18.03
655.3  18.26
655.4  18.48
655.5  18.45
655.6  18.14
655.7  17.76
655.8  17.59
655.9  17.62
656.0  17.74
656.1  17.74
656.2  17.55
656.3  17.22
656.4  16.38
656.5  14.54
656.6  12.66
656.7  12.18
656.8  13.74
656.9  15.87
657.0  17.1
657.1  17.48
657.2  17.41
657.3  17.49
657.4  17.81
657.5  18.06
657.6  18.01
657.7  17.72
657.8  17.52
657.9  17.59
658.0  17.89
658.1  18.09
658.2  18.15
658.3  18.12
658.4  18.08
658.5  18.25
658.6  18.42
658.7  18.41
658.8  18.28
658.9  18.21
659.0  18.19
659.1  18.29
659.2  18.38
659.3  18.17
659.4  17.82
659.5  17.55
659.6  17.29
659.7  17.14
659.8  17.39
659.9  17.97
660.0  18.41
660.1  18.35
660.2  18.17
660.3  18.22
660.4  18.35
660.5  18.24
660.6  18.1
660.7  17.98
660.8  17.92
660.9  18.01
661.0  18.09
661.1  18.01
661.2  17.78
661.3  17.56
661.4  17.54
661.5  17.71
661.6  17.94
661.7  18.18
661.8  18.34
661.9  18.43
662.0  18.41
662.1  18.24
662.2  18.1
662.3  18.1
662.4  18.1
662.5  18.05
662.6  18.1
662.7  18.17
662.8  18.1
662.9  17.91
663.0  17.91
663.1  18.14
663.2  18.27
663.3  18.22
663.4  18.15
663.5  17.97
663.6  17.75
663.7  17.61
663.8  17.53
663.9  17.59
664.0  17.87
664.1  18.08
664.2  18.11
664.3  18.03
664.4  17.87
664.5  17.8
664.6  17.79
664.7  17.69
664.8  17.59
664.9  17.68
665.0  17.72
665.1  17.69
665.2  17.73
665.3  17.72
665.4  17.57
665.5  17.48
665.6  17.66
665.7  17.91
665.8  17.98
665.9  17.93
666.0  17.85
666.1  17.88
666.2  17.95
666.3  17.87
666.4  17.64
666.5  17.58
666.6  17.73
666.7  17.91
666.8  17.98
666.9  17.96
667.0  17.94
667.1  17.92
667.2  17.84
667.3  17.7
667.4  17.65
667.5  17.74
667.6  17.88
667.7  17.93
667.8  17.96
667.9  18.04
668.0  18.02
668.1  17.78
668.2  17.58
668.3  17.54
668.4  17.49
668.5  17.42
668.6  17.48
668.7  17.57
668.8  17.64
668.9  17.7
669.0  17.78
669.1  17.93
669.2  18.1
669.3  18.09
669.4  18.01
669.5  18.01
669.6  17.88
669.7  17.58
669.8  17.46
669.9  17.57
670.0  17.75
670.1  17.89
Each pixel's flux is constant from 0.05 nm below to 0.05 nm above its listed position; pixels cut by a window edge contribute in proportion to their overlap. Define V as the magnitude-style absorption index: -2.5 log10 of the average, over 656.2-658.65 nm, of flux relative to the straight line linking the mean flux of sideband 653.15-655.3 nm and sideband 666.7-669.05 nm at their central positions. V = 0.08 mag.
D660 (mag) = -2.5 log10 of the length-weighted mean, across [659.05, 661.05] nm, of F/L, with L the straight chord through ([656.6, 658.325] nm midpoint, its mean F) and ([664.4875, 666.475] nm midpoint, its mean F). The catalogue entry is -0.049 mag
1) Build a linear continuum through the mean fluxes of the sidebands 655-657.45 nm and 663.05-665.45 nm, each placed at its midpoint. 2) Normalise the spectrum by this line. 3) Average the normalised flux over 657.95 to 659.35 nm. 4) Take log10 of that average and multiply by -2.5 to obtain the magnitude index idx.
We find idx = -0.06 mag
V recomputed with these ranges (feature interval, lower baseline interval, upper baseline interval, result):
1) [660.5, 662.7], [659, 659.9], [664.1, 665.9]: -0.015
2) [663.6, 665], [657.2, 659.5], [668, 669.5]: 0.005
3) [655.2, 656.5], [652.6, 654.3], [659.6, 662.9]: 0.039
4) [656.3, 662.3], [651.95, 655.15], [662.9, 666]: 0.029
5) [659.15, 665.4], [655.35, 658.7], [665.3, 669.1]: -0.028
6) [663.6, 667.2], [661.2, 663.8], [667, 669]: 0.005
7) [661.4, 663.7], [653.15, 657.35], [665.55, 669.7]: -0.024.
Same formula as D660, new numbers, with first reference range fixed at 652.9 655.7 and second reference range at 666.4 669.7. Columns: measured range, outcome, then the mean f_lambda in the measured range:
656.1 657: 0.19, 15.3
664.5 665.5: 0.01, 17.7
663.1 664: 0.00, 17.9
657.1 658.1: 0.03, 17.7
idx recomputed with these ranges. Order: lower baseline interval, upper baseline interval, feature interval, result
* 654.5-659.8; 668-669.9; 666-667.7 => -0.01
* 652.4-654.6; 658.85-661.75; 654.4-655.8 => 0.01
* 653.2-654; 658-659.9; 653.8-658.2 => 0.04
